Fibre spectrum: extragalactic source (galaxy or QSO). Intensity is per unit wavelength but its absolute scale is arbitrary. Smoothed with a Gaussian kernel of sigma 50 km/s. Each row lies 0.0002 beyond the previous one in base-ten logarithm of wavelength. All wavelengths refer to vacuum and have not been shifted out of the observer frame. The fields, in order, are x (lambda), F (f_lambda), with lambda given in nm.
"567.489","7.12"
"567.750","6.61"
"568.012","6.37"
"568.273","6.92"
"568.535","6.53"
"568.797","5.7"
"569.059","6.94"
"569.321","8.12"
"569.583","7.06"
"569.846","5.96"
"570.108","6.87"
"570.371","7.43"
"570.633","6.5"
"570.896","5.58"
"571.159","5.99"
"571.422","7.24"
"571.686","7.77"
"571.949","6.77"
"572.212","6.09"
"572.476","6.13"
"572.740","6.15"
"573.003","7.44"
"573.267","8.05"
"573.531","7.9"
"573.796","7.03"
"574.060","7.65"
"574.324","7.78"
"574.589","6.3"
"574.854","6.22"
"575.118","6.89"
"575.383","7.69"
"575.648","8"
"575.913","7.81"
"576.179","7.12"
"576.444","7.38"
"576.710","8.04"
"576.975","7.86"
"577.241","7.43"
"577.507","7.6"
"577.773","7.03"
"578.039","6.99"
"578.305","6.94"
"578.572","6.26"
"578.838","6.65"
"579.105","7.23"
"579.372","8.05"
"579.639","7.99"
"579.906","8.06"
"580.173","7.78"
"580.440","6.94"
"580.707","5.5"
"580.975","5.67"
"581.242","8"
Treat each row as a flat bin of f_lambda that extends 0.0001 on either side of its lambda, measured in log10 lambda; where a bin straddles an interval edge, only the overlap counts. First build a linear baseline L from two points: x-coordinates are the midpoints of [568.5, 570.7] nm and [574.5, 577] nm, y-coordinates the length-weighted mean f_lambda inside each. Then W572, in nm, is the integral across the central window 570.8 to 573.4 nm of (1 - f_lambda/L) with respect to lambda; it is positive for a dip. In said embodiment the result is 0.11 nm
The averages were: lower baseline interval 6.81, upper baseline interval 7.33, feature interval 6.74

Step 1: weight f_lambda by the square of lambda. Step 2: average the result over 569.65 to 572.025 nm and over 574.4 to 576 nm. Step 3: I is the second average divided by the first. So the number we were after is 1.1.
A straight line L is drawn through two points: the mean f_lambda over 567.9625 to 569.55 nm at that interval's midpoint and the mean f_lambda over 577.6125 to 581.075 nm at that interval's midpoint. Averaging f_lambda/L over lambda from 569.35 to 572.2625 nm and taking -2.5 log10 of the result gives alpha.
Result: 0.019 mag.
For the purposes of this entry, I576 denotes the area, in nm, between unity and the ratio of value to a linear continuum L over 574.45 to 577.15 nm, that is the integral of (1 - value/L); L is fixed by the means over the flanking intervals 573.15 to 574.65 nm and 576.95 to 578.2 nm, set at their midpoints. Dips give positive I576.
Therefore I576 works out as 0.03 nm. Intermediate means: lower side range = 7.5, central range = 7.33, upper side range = 7.33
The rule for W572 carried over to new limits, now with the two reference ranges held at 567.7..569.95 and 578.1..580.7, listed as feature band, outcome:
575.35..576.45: -0.09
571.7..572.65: 0.05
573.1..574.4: -0.14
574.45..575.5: 0.04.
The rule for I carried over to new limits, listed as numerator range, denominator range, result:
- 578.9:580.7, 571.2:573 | 1.15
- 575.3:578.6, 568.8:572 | 1.12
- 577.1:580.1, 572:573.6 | 1.08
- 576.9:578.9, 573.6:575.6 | 1.00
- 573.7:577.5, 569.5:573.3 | 1.12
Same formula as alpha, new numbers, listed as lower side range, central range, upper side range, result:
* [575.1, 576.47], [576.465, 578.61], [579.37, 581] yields 0.01 mag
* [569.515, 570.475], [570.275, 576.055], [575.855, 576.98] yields 0.03 mag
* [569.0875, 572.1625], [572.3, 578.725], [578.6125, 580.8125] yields -0.03 mag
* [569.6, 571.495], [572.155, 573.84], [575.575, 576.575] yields 0.00 mag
